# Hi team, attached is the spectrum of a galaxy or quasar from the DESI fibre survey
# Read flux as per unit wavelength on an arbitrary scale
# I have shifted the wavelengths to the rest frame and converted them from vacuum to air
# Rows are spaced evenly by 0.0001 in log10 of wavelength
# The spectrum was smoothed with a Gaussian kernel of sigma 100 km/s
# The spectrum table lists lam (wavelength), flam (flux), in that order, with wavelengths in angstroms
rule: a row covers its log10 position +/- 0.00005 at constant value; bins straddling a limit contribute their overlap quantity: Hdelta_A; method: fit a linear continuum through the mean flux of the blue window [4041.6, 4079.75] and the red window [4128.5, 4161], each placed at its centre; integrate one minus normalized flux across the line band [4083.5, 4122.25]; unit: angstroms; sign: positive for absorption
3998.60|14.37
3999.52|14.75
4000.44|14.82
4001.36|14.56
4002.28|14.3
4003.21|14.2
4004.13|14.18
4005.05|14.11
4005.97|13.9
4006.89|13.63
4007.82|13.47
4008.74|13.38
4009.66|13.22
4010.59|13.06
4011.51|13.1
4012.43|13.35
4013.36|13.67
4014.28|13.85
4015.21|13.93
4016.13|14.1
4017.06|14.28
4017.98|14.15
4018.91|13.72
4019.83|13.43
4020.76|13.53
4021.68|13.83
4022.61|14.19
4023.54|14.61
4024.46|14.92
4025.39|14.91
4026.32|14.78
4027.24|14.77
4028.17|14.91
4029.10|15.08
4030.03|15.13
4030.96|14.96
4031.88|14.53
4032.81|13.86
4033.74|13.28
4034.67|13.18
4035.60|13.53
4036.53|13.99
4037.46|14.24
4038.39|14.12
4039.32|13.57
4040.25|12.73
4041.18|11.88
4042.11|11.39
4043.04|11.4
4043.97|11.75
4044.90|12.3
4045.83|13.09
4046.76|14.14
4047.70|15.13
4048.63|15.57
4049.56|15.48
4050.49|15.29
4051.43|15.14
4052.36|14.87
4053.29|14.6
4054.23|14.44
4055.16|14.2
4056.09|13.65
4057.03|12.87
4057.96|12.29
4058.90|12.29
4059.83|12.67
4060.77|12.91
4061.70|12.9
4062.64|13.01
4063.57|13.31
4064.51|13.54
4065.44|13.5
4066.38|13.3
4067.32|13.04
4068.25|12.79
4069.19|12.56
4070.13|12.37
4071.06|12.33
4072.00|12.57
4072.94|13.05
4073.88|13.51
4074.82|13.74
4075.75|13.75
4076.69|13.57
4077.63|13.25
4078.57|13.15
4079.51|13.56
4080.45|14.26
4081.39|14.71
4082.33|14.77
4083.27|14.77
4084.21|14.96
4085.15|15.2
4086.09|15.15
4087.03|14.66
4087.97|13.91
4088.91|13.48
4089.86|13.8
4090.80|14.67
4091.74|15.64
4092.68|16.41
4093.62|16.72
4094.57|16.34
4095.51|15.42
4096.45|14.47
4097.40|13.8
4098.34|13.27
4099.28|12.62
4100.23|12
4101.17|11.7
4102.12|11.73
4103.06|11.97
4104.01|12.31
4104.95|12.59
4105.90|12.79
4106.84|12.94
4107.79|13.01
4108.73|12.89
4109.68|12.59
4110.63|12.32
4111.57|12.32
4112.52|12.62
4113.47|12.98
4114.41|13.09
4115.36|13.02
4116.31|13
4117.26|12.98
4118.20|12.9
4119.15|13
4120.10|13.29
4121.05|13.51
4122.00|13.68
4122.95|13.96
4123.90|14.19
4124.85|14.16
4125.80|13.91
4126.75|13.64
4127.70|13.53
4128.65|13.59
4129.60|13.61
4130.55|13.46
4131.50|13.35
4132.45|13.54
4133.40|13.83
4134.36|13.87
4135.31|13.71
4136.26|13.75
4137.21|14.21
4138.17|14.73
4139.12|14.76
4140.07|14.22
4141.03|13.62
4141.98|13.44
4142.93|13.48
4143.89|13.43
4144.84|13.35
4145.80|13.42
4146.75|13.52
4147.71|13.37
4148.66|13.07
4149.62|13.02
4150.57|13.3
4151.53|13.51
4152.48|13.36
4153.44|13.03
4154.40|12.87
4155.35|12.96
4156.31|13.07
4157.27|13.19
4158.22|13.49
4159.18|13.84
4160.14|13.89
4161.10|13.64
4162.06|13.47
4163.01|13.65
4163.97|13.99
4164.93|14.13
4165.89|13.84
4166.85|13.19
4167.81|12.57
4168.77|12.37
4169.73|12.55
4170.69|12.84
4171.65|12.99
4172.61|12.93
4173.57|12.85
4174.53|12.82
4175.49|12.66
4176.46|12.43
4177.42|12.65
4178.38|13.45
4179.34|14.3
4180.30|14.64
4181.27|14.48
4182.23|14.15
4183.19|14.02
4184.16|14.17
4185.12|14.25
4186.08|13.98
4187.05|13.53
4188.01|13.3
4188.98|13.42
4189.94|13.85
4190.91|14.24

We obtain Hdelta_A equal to -0.28 angstroms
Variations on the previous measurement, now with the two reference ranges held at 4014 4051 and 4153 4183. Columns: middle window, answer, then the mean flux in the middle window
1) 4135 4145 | -0.3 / 13.9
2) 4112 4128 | 0.2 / 13.4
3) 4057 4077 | 1.1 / 13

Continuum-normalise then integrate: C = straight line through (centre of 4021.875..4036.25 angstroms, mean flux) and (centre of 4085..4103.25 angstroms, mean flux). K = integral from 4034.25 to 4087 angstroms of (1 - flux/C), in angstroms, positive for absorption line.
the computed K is 2.7 angstroms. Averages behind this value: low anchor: 14.4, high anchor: 14.2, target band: 13.6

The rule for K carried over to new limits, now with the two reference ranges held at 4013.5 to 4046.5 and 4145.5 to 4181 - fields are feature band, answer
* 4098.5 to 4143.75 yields 0.6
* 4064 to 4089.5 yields -0.2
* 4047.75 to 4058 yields -0.6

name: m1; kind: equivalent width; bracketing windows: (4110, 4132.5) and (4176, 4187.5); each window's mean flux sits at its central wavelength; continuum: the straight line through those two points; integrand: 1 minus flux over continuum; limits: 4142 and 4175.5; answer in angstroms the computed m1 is 0.94 angstroms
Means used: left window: 13.3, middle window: 13.3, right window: 13.8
